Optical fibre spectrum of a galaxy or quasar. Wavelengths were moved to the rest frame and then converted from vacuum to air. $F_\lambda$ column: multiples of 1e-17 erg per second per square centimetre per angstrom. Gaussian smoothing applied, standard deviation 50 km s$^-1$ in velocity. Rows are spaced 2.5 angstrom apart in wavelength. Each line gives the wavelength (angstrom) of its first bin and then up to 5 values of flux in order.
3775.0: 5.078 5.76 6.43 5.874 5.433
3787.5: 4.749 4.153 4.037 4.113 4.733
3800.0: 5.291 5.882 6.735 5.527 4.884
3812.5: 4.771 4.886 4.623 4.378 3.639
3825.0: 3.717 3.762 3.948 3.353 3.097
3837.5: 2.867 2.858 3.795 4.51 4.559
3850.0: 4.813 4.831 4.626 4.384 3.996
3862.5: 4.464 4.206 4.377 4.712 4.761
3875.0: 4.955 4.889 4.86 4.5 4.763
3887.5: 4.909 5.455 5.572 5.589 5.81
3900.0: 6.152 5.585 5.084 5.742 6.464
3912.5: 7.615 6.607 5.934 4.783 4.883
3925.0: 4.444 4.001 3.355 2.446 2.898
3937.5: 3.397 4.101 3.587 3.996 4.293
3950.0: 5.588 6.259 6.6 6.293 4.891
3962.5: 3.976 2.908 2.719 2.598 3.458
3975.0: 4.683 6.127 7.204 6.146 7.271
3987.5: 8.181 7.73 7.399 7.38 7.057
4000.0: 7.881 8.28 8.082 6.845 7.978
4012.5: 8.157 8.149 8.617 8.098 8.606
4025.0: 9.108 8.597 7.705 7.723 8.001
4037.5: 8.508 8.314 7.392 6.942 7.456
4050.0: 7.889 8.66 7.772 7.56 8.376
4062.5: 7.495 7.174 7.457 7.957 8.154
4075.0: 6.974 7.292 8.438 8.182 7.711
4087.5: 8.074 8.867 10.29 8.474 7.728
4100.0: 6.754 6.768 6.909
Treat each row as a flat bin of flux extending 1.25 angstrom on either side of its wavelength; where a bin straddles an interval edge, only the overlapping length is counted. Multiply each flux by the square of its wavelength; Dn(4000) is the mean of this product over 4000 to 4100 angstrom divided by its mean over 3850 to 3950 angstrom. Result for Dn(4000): 1.80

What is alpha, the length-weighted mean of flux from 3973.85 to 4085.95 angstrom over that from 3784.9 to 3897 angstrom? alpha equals 1.7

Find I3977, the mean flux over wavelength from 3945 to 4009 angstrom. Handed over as 5.96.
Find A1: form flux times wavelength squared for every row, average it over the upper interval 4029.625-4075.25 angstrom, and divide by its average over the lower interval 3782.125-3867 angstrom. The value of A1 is 1.97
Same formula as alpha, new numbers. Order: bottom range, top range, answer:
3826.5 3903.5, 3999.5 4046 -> 1.77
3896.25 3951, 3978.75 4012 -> 1.55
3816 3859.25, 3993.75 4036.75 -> 2.01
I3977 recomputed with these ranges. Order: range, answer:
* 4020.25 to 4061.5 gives 8.04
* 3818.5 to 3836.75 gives 3.69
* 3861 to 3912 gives 5.17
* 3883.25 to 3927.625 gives 5.55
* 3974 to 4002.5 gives 7.08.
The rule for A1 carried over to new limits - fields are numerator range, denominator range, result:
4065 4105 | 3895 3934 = 1.64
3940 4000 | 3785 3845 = 1.37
